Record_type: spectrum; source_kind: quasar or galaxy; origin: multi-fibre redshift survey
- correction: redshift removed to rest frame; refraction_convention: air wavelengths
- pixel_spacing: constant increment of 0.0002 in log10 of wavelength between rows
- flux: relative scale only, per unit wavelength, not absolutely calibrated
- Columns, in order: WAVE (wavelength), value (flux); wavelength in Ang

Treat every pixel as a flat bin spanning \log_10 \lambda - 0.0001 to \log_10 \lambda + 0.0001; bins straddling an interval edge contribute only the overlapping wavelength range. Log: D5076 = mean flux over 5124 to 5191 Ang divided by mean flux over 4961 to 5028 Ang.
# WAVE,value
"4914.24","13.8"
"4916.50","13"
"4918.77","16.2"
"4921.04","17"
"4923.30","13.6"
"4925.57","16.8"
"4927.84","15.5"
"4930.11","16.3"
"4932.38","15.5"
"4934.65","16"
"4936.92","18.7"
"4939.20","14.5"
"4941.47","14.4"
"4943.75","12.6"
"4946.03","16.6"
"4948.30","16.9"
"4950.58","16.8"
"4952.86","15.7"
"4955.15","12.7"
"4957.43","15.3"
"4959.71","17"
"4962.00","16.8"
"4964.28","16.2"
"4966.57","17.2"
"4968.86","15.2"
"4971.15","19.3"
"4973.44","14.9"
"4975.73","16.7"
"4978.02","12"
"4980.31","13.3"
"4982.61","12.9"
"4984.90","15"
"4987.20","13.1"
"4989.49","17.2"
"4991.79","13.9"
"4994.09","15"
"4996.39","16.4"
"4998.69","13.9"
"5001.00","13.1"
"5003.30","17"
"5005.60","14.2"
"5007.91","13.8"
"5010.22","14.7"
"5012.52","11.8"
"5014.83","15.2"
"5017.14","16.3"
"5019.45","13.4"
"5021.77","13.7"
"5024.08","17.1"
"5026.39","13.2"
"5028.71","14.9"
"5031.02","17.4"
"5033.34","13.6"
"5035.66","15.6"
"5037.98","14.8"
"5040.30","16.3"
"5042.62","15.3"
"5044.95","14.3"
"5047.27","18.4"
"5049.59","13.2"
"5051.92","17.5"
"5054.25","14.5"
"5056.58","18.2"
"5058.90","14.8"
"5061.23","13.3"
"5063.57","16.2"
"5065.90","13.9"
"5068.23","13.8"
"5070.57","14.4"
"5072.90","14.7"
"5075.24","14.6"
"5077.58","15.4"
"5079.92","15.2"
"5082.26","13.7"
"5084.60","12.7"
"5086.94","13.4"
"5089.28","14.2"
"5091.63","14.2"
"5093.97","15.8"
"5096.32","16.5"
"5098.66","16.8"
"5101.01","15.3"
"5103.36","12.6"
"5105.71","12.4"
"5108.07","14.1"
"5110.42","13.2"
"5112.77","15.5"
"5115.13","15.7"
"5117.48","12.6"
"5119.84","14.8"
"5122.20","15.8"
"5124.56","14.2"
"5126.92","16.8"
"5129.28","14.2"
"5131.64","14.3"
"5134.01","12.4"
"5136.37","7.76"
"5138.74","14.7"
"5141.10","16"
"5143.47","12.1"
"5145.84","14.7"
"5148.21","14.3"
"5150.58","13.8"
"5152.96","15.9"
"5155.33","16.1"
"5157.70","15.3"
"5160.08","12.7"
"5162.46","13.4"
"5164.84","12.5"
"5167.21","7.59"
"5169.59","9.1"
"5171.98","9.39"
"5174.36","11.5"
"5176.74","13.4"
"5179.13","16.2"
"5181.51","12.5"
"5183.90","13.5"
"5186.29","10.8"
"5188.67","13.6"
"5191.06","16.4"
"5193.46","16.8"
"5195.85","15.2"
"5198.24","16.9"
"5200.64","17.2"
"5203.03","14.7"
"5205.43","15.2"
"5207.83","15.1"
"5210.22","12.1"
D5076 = 0.9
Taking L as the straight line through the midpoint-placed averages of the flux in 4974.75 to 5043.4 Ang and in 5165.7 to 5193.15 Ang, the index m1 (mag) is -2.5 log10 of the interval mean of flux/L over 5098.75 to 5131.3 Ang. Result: -0.10 mag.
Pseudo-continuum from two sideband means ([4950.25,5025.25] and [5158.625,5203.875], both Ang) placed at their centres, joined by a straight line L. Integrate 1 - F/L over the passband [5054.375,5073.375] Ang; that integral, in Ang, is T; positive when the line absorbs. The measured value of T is -0.7 Ang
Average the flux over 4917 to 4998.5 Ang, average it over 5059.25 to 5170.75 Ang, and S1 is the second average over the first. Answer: 0.9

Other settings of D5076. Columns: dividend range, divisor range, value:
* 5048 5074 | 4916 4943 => 0.96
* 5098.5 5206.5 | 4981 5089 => 0.94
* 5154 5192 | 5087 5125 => 0.87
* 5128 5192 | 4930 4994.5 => 0.85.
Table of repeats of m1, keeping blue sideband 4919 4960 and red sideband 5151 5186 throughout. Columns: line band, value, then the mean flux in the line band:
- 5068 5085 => -0.038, 14.4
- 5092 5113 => -0.080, 14.6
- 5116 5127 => -0.103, 14.7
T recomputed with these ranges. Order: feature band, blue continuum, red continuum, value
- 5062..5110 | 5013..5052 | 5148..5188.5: -0.7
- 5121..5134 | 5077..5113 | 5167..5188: -1.4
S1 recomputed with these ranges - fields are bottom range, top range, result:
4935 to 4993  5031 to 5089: 0.97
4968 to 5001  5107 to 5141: 0.95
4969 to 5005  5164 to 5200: 0.88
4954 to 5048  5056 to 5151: 0.95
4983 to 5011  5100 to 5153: 0.95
